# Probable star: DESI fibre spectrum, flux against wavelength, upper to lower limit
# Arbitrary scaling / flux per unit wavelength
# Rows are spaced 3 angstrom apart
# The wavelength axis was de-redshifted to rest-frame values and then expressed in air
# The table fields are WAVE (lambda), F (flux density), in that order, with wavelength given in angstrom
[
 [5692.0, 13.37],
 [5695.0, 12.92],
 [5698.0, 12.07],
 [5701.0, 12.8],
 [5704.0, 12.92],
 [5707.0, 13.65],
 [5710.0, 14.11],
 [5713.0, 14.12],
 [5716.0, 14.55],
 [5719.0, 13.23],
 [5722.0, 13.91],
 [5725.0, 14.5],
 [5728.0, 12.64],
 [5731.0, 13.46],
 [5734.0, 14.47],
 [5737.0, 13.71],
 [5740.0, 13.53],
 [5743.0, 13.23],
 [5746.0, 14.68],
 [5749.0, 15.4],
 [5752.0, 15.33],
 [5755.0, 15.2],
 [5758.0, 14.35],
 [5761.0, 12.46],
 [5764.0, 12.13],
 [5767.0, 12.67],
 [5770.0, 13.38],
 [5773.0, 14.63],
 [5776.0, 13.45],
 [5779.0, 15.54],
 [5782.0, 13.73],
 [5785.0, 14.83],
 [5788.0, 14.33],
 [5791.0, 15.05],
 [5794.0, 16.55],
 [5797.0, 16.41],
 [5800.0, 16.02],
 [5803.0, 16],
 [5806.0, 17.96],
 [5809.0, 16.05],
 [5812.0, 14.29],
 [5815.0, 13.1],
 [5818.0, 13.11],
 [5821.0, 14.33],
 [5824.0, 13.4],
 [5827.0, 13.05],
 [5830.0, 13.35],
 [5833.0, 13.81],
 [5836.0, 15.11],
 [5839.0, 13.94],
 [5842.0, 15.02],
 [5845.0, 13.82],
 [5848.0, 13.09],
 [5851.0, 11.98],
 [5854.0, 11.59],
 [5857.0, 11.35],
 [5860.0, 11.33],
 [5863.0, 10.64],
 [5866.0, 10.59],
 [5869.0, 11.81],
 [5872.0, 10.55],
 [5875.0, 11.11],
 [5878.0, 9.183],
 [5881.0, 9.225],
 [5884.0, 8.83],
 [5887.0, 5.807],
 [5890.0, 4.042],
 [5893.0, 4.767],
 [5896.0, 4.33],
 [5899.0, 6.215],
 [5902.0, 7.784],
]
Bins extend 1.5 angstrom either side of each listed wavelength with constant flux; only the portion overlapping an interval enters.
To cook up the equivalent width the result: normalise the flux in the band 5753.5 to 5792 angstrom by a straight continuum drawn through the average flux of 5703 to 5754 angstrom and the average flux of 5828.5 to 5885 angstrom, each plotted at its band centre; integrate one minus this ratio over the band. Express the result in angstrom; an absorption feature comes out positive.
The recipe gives -2.01 angstrom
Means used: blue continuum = 14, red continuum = 11.9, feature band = 14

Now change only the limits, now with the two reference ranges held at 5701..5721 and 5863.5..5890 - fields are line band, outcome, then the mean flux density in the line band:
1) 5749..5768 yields -2.1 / 13.9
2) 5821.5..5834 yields -3.3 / 13.5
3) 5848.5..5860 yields -2.1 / 11.7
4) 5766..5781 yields -2.4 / 14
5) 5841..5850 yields -3.2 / 13.8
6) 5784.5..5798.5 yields -4.7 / 15.5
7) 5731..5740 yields -0.6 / 13.9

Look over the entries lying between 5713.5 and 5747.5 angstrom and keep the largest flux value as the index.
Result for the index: 14.68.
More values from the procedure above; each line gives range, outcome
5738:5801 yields 16.55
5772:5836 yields 17.96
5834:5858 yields 15.11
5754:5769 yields 15.2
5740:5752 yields 15.4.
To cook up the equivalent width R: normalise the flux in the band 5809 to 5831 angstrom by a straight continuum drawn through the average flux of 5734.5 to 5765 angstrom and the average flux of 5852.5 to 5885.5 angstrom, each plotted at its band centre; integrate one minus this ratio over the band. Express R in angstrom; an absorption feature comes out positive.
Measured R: -3.1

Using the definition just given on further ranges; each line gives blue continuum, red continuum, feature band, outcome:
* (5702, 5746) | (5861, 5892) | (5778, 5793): -3.6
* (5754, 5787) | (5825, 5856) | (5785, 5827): -4.3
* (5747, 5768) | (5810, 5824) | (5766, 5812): -4.1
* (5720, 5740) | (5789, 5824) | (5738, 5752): -0.3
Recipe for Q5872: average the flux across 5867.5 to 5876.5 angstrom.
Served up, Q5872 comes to 11.2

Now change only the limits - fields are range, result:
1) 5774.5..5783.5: 14.2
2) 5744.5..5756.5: 15.2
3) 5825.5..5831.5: 13.2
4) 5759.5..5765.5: 12.3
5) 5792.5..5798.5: 16.5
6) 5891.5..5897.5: 4.55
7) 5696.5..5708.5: 12.9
